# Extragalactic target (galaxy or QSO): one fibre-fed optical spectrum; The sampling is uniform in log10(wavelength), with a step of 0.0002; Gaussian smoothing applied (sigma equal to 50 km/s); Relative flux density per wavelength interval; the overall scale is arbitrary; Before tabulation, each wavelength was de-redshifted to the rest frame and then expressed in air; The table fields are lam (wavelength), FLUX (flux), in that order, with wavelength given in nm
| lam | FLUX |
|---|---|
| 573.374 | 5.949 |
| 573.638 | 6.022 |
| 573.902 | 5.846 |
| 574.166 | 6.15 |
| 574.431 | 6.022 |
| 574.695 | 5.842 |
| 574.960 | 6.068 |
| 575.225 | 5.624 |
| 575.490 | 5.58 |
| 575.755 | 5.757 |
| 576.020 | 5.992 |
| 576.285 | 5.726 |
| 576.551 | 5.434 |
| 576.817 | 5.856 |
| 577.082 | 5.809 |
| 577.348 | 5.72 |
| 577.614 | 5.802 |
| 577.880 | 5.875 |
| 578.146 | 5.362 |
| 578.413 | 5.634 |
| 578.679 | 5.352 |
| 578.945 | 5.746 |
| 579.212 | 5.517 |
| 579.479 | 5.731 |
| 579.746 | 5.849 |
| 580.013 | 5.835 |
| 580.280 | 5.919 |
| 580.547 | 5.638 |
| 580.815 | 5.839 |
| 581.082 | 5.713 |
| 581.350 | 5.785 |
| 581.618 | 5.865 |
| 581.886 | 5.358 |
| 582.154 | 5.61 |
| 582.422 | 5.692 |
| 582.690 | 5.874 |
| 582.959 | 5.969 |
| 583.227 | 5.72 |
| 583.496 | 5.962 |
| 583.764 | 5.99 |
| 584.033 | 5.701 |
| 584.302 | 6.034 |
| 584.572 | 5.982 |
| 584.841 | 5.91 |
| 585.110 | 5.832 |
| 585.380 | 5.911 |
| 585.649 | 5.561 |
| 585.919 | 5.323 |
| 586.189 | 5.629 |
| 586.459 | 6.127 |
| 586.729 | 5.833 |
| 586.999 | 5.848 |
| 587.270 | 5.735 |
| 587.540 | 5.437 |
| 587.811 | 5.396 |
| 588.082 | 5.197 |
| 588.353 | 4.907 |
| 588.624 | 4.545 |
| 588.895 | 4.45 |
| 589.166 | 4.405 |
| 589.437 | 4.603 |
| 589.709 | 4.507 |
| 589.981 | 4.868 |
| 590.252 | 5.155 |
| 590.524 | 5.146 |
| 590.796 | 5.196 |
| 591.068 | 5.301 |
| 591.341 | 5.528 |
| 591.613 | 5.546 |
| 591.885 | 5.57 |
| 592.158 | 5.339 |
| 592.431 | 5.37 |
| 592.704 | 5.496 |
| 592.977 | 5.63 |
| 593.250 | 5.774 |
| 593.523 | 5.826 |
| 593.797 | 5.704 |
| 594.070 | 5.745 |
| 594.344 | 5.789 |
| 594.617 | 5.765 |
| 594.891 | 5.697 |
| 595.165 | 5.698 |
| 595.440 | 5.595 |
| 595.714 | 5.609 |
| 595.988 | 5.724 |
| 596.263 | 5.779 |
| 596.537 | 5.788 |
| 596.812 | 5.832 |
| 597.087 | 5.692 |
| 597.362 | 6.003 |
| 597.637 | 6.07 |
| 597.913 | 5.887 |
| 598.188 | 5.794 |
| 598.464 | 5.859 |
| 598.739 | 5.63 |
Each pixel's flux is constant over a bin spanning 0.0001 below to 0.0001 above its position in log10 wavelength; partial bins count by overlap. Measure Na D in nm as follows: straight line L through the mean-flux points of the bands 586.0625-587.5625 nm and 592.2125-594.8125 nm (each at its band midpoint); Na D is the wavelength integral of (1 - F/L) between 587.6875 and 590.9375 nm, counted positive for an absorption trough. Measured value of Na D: 0.50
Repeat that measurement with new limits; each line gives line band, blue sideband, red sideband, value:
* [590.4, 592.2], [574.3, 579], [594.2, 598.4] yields 0.12 nm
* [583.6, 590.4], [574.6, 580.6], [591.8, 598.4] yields 0.39 nm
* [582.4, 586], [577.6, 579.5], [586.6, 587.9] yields -0.12 nm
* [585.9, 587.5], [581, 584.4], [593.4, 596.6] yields 0.00 nm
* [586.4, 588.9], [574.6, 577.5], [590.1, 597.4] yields 0.13 nm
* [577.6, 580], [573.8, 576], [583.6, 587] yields 0.08 nm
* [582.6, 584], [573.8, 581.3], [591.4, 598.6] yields -0.04 nm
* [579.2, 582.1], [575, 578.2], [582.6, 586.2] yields 0.02 nm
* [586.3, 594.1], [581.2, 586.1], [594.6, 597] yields 0.59 nm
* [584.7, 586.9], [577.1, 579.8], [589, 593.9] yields -0.13 nm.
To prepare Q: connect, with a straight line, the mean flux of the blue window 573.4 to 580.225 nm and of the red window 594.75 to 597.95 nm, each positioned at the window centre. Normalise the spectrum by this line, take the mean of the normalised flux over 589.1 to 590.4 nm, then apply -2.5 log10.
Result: 0.22 mag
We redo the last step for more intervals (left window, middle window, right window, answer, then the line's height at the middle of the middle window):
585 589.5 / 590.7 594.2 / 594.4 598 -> 0.01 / 5.6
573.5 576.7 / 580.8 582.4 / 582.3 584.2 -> 0.03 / 5.85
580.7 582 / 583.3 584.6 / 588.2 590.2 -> -0.11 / 5.36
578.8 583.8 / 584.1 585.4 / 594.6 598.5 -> -0.03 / 5.77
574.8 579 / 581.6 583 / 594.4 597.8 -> 0.01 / 5.73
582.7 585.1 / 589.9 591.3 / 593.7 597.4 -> 0.13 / 5.81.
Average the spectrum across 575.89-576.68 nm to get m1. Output 5.72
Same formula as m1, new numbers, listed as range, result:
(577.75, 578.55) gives 5.62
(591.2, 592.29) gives 5.49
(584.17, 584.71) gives 6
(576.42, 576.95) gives 5.65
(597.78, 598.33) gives 5.84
